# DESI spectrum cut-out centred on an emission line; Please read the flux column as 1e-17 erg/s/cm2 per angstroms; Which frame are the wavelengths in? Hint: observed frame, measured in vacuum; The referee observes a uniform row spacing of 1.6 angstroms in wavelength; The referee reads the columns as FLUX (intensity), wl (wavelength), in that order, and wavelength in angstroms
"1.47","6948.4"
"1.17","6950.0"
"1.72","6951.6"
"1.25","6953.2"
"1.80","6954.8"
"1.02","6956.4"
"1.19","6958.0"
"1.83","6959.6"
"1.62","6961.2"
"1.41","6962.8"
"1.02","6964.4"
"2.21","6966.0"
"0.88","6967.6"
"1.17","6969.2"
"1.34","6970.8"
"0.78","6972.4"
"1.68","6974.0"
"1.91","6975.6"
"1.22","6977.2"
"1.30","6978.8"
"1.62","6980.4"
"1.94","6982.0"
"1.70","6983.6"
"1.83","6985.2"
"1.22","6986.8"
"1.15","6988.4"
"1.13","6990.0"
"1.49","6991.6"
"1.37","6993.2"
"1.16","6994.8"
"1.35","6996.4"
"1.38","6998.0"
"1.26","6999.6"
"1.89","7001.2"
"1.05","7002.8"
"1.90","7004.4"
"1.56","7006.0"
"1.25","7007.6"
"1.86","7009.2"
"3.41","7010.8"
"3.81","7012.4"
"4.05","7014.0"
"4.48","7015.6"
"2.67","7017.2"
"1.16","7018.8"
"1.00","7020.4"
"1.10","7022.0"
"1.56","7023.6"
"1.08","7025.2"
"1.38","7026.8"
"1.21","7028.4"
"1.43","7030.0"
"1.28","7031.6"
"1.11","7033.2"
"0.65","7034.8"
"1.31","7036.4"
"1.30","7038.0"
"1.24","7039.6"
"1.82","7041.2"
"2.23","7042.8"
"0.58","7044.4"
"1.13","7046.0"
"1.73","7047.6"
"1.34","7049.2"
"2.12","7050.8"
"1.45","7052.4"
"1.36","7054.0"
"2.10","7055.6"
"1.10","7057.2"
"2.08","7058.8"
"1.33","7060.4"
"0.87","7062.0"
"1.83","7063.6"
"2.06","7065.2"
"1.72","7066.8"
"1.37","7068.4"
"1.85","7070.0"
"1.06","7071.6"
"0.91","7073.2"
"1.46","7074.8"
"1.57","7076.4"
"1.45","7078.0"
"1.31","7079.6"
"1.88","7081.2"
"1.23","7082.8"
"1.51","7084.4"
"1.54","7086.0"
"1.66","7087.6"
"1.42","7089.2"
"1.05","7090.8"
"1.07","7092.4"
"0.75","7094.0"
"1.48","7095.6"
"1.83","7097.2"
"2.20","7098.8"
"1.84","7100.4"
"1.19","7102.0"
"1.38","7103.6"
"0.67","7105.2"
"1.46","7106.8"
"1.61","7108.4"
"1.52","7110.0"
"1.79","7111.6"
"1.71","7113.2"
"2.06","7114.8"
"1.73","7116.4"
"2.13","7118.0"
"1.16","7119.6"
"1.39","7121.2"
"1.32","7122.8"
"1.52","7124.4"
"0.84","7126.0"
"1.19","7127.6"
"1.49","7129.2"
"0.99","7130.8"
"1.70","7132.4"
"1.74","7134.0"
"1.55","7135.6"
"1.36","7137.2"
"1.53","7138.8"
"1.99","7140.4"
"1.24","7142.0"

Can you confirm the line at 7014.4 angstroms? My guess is H-beta 4861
